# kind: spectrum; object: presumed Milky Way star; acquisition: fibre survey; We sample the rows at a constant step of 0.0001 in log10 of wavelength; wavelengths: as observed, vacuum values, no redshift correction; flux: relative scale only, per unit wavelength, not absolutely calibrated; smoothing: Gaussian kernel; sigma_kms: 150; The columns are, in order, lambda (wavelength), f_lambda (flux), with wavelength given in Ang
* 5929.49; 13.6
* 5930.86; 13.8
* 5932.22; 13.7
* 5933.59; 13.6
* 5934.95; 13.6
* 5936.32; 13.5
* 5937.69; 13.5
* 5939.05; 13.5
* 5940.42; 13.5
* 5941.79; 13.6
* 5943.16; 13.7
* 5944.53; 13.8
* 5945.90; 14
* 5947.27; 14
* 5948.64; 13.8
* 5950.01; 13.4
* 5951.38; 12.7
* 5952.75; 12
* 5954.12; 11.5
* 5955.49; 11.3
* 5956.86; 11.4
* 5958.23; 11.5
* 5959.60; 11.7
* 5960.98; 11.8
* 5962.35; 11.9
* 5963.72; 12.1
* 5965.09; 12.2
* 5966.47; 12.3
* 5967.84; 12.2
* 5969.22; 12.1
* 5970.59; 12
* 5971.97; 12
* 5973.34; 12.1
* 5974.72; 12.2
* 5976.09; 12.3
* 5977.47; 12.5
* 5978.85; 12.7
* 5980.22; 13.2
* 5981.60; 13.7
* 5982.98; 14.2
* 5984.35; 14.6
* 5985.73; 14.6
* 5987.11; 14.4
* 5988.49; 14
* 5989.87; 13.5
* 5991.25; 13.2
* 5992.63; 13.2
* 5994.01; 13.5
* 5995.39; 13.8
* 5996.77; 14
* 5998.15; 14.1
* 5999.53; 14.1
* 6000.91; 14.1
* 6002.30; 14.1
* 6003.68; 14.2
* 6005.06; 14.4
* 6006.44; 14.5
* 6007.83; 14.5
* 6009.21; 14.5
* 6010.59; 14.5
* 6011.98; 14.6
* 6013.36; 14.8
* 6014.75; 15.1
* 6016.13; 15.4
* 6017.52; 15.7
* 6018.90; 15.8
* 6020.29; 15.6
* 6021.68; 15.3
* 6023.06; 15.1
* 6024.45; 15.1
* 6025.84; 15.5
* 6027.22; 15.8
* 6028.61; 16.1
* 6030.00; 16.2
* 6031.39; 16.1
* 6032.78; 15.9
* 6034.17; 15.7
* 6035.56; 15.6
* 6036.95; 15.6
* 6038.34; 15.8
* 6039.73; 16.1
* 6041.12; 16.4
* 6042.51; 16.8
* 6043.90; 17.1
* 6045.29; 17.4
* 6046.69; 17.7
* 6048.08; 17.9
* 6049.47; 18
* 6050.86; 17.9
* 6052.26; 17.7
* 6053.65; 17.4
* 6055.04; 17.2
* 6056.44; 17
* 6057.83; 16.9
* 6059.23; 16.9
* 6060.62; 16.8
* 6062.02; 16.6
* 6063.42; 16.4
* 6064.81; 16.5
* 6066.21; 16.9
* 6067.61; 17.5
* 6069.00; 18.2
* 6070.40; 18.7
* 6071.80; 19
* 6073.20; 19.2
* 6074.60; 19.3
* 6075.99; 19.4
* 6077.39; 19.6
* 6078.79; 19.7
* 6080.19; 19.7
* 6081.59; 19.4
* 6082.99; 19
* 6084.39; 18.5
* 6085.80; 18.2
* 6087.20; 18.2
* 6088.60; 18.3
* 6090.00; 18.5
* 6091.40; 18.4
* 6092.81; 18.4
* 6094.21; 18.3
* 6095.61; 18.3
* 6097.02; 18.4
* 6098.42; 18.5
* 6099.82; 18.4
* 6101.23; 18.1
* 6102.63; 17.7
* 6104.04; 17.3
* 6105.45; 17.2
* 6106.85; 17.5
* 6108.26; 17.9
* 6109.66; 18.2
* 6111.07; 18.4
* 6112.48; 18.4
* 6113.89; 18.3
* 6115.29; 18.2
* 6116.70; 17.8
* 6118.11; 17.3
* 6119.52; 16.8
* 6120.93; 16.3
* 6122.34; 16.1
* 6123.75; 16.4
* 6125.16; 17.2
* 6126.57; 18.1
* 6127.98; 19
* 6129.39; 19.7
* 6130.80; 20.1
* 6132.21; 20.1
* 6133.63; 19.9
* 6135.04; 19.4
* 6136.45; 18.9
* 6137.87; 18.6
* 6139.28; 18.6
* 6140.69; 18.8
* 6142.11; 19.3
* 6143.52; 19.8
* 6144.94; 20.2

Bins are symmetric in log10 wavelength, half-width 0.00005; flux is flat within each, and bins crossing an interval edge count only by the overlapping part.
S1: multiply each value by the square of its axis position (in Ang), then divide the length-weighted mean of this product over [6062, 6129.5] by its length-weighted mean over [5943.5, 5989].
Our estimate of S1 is 1.48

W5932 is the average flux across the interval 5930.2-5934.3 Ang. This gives 13.7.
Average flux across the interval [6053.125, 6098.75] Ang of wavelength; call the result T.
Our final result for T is 18.2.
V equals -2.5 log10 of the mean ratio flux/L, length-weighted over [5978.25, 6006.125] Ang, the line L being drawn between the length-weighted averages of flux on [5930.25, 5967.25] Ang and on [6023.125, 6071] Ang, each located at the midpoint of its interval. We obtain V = 0.051 mag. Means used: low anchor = 12.9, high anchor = 16.7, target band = 13.9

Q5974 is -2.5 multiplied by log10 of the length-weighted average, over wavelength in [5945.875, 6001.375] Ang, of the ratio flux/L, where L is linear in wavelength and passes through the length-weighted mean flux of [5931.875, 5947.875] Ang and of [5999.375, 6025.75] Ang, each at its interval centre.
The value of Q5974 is 0.10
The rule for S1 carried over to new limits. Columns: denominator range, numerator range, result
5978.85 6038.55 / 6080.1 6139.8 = 1.28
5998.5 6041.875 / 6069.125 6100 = 1.26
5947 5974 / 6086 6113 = 1.56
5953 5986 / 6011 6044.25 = 1.29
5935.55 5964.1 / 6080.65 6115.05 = 1.50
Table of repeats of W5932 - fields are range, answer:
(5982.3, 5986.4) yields 14.5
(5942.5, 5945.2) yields 13.7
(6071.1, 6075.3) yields 19.2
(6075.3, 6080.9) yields 19.6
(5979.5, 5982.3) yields 13.4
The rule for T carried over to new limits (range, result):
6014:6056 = 16.3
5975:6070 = 15.4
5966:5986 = 12.8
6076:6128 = 18.1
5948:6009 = 13.1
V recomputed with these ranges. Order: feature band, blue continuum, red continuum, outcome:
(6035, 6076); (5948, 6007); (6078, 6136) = -0.07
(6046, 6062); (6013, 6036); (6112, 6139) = -0.07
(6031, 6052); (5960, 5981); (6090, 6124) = -0.11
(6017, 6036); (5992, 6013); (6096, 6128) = -0.05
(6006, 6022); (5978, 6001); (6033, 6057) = 0.01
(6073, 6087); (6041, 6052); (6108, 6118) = -0.08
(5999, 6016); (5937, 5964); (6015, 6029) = 0.03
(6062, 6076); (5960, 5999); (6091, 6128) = -0.11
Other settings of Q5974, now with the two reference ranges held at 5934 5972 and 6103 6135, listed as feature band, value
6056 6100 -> -0.09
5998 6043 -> -0.03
